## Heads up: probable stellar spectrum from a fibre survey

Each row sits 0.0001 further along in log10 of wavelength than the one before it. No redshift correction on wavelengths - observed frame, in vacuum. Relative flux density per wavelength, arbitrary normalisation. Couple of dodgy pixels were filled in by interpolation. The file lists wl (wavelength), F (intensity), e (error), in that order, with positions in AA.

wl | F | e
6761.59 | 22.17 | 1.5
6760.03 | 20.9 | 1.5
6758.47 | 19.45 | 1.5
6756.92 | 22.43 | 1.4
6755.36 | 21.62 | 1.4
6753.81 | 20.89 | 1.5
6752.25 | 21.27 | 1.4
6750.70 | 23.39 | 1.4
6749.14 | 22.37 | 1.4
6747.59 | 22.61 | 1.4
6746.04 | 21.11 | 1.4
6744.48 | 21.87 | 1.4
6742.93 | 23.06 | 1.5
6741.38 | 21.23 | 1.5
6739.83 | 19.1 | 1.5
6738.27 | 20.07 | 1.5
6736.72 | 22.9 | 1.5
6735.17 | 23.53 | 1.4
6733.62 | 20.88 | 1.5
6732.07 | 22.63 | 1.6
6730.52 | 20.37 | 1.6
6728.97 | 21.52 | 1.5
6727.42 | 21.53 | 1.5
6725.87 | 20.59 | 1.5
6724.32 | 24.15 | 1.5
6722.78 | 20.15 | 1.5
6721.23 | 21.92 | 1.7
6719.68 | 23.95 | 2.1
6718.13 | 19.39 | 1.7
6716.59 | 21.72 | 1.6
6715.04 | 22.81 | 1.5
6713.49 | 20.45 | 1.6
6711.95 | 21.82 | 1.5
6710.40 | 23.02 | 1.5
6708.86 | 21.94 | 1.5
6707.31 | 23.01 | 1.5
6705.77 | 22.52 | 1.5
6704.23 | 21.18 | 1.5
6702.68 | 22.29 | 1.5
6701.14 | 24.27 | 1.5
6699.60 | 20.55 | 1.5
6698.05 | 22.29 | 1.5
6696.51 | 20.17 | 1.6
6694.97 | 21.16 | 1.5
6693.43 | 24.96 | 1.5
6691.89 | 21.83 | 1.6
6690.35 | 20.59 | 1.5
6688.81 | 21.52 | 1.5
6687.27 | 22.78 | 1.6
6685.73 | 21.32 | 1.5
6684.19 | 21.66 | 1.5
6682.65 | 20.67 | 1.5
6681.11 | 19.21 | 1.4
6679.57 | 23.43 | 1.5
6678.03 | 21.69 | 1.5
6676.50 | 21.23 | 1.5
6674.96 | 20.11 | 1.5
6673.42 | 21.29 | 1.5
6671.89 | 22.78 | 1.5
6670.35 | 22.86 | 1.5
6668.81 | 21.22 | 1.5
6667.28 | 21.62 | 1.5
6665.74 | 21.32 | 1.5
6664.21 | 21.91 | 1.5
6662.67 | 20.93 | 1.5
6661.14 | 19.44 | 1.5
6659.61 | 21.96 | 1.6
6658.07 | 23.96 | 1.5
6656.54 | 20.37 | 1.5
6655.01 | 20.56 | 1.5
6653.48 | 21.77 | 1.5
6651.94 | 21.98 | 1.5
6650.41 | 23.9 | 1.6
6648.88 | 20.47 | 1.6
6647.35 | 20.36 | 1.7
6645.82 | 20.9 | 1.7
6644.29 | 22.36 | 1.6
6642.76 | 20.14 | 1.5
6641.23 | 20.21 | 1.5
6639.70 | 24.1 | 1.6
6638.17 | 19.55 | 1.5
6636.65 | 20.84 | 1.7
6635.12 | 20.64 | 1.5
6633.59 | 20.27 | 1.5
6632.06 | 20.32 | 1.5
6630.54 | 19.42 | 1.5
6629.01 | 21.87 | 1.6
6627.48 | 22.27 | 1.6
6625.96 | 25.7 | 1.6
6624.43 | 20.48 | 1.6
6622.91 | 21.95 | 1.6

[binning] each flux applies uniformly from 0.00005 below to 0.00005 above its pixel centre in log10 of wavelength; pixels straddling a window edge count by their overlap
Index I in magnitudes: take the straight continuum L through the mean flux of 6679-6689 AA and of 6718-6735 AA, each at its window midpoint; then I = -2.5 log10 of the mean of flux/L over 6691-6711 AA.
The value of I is -0.03 mag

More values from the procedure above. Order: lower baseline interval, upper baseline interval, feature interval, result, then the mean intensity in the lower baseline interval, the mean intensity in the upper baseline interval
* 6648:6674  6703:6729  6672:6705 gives 0.01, 21.7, 21.9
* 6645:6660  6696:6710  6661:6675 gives 0.01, 21.6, 22.1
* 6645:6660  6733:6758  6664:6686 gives 0.01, 21.6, 21.8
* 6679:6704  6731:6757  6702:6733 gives 0.00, 21.8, 21.8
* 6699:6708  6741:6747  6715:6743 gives 0.02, 22.3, 21.9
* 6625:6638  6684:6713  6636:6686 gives 0.01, 21.3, 22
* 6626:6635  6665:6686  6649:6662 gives -0.02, 21.2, 21.5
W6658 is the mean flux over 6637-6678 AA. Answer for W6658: 21.4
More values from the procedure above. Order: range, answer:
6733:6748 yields 21.6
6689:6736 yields 21.9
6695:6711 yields 22.1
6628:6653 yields 21.1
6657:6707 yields 21.7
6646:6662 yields 21.5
